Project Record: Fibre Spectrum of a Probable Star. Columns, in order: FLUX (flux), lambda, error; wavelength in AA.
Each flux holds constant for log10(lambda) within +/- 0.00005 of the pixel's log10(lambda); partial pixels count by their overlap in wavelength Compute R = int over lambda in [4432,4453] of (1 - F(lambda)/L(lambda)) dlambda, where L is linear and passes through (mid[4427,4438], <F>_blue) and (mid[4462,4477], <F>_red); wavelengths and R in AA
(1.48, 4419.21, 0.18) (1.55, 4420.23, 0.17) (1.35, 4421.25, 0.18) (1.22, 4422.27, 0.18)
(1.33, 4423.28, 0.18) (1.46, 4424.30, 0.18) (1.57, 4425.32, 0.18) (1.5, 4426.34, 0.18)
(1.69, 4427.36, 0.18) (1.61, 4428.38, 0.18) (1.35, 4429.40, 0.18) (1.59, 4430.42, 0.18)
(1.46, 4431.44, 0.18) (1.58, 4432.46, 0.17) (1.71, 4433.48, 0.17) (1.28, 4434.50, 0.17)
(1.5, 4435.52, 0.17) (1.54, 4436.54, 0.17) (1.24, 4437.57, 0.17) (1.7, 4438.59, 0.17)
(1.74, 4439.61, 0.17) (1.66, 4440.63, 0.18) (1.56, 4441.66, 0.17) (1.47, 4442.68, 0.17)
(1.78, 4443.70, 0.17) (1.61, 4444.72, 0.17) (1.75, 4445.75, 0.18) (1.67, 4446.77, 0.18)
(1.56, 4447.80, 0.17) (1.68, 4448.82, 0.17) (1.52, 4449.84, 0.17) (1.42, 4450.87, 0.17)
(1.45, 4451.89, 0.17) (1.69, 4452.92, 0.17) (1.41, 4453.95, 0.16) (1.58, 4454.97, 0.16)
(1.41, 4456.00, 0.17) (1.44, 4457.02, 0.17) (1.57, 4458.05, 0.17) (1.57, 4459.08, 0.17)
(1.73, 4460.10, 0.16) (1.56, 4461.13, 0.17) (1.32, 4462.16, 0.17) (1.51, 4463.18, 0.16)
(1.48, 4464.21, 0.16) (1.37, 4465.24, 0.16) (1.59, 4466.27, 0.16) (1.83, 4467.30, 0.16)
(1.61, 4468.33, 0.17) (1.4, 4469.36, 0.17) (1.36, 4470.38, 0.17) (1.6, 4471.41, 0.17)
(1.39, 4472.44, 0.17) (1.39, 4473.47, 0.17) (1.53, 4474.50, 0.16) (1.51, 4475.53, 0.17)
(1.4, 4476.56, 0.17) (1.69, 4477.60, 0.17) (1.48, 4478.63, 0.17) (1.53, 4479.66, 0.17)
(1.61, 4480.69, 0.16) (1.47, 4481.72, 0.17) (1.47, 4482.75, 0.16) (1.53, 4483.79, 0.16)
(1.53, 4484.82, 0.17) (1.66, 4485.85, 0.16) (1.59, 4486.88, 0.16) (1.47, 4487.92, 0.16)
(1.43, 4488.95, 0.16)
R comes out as -1.0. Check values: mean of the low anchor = 1.5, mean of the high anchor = 1.49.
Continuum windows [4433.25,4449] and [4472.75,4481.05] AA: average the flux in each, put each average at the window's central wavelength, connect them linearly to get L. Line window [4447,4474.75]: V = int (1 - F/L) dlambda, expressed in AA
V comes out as 0.48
